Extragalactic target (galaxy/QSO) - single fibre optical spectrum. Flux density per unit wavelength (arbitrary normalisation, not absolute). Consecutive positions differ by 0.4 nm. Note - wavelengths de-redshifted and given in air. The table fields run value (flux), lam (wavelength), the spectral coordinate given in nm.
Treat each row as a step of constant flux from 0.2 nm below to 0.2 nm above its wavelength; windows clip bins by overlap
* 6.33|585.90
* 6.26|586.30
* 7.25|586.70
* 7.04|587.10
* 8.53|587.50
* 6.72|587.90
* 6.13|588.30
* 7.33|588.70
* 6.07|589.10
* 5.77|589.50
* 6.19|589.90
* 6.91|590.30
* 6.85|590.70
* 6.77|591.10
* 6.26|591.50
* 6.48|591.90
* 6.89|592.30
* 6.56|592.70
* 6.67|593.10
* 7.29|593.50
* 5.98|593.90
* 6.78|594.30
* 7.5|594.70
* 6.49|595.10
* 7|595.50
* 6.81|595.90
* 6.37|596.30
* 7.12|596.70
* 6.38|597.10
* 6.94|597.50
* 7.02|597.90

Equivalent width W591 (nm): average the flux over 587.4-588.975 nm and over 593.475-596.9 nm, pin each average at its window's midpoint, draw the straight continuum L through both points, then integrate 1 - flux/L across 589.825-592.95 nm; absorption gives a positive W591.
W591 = 0.13 nm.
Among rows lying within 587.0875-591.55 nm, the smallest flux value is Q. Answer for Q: 5.77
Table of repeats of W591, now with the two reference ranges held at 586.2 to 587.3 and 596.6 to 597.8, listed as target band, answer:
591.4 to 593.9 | 0.07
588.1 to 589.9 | 0.15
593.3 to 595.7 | 0.00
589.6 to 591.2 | 0.06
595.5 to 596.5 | 0.02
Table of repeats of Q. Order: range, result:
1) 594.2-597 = 6.37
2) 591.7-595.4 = 5.98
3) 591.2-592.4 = 6.26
